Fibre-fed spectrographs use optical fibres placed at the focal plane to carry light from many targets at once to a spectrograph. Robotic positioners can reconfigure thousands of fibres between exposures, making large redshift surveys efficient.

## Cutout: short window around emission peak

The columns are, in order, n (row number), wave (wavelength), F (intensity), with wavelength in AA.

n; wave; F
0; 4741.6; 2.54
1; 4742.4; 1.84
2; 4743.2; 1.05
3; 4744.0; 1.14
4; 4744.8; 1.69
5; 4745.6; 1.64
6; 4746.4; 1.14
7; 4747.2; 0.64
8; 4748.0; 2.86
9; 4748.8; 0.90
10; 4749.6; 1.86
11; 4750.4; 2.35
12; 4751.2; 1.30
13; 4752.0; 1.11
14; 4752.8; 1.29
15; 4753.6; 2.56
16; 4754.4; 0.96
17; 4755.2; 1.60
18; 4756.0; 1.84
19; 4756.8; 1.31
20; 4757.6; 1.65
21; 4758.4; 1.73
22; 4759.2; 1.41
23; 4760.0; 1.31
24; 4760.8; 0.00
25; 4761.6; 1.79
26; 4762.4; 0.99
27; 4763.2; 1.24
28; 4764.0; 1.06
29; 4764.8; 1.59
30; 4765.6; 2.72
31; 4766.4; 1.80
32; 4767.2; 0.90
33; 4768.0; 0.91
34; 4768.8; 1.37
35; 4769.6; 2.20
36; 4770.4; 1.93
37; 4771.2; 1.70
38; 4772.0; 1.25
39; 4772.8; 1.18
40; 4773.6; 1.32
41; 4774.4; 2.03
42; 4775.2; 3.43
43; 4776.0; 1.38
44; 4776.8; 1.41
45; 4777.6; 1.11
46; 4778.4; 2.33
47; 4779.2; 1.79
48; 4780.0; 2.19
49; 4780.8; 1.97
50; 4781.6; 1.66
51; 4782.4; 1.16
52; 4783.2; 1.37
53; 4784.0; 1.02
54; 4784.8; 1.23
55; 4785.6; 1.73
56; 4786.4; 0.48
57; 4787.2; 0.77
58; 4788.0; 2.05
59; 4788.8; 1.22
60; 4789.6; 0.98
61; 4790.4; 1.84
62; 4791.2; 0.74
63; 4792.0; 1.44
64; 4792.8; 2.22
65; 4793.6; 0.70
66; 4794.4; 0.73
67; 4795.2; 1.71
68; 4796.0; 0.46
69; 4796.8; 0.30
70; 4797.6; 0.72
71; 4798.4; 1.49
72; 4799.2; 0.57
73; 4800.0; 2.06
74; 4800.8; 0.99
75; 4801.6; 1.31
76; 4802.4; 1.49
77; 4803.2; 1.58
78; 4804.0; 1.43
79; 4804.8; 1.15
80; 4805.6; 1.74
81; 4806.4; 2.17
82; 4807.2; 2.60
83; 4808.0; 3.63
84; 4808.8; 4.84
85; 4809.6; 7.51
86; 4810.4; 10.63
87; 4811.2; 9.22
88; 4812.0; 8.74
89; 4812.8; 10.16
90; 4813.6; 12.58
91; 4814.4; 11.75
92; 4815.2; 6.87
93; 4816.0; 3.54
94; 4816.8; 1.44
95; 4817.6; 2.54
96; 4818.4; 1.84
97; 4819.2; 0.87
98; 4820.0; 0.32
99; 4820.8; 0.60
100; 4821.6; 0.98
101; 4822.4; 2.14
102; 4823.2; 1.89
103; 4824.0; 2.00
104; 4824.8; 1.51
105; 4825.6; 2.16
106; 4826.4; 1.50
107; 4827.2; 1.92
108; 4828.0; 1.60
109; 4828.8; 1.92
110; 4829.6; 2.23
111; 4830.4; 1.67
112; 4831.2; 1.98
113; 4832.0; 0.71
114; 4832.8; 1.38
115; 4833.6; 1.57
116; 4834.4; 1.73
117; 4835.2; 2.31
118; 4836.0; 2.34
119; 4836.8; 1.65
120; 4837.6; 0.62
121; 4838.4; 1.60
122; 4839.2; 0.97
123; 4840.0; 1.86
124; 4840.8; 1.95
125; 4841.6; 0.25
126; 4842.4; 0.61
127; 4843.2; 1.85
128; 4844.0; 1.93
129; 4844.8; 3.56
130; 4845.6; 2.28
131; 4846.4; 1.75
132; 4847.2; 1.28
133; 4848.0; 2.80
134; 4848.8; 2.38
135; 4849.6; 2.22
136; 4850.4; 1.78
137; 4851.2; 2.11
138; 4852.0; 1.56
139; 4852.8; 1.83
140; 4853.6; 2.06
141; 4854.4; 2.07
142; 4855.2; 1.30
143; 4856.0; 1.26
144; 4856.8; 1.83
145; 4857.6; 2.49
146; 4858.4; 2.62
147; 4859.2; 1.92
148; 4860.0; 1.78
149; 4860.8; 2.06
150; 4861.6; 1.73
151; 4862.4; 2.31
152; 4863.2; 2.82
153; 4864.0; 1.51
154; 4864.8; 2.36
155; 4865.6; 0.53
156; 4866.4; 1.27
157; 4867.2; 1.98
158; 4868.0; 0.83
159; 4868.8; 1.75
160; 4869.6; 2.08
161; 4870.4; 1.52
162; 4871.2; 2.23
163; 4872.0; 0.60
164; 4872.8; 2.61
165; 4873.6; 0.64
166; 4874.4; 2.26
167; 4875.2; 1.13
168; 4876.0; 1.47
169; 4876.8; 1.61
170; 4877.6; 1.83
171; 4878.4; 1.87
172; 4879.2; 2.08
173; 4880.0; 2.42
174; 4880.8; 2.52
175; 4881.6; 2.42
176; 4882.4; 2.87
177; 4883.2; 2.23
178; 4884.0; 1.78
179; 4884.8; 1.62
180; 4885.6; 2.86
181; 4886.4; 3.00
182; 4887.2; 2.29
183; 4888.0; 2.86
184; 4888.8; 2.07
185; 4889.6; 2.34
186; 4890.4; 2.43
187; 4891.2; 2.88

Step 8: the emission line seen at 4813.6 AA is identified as [O II]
